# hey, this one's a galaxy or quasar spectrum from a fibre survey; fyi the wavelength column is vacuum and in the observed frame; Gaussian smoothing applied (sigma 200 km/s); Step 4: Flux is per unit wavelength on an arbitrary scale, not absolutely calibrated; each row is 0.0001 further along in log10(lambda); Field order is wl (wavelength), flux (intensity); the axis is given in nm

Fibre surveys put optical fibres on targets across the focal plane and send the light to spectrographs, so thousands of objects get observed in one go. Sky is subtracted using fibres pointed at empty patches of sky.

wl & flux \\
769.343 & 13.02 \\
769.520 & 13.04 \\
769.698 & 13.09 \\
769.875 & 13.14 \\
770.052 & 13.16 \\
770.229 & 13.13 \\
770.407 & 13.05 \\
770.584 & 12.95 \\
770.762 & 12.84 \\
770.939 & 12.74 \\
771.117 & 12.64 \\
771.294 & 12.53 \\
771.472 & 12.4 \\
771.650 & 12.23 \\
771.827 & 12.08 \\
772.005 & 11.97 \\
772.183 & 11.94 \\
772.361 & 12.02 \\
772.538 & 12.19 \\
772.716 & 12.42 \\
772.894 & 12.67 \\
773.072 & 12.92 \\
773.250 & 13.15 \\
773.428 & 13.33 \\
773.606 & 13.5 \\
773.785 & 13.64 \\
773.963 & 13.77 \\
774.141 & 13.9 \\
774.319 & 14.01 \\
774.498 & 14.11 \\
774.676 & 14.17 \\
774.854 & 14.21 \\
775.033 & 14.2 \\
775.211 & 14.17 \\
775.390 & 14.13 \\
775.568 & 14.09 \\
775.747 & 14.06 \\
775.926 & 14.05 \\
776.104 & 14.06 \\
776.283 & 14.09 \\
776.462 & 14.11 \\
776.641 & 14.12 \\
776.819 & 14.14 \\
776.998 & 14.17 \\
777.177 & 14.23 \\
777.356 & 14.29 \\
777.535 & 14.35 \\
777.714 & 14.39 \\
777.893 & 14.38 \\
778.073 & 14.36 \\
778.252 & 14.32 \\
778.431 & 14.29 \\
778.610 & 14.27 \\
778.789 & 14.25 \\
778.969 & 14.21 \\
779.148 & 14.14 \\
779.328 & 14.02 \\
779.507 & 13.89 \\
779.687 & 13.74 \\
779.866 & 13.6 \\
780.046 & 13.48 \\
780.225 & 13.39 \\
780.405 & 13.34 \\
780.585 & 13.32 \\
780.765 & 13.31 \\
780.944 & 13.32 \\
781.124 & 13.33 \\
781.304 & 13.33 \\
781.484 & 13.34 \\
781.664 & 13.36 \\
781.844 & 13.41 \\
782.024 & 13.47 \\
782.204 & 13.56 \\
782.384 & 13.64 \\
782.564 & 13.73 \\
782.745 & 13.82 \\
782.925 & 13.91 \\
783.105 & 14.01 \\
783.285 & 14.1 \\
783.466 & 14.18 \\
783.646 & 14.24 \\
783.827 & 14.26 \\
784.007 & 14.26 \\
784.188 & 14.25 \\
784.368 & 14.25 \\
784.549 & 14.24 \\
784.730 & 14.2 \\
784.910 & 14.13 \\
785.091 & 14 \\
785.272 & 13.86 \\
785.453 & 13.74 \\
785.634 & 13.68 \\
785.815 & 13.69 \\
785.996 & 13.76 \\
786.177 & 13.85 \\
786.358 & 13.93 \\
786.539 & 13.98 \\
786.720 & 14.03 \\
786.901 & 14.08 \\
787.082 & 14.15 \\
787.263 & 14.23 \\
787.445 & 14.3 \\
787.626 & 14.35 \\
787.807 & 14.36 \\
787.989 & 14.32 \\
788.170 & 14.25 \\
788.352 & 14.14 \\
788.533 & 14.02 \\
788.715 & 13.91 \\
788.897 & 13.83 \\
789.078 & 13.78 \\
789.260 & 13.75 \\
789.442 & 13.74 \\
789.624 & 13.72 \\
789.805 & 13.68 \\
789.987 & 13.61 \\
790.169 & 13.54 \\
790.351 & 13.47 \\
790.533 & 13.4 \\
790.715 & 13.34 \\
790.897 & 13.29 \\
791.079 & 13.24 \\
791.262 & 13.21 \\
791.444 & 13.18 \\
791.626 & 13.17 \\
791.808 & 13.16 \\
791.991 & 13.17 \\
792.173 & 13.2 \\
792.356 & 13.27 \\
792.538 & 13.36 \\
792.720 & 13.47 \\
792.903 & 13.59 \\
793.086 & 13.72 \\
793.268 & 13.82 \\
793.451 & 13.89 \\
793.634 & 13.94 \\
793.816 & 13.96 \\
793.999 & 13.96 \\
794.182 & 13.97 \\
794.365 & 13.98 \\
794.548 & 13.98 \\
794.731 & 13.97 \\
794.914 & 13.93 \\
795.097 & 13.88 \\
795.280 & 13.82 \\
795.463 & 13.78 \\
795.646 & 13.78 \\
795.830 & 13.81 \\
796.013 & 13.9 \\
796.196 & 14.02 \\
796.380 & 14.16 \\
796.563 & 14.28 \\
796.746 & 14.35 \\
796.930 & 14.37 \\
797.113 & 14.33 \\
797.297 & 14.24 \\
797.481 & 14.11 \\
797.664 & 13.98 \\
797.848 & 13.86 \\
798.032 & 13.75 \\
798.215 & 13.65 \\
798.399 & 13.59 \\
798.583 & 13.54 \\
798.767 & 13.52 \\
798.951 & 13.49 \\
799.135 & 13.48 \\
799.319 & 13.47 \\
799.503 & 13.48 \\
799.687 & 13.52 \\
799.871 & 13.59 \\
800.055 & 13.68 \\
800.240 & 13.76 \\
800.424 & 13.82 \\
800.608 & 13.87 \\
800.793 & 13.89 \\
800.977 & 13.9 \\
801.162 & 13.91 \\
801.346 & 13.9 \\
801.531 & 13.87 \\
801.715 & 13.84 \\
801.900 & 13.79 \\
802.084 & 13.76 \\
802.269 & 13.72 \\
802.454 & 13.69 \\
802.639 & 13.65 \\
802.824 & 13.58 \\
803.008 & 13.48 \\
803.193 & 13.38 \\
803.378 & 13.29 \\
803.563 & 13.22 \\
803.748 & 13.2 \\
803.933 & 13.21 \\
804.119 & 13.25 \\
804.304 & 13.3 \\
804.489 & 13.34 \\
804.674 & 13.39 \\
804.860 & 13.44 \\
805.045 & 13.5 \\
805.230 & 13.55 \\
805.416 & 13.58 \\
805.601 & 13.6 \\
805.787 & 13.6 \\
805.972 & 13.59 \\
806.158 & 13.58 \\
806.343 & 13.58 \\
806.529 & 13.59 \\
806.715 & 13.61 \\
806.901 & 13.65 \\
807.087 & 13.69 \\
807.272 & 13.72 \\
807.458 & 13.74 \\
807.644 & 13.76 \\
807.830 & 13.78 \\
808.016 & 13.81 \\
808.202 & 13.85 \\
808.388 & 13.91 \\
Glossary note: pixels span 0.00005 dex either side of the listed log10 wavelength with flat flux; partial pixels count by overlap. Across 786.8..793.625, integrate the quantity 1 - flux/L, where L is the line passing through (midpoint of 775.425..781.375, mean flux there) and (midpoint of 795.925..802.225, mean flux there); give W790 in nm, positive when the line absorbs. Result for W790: 0.095 nm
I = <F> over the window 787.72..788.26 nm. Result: 14.3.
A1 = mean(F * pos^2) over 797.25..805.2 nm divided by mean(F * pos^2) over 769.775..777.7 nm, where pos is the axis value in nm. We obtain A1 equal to 1.09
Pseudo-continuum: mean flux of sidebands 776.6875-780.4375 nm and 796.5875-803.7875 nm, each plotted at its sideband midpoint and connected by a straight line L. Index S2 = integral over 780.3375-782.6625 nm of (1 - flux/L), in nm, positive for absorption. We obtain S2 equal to 0.10 nm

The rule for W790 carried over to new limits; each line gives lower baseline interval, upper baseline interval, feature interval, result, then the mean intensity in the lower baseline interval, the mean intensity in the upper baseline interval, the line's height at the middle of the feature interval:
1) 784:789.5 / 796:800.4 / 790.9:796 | 0.103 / 14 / 13.8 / 13.9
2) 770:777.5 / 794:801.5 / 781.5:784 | -0.048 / 13.4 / 13.9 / 13.6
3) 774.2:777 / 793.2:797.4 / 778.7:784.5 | 0.129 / 14.1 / 14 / 14.1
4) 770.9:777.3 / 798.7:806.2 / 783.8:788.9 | -0.224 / 13.4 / 13.6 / 13.5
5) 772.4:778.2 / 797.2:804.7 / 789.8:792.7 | 0.083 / 13.8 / 13.6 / 13.7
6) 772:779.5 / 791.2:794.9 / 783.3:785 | -0.063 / 13.8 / 13.6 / 13.7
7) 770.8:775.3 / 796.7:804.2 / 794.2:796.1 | -0.043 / 13.1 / 13.7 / 13.6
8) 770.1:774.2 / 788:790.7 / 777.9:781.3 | -0.155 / 12.8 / 13.8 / 13.2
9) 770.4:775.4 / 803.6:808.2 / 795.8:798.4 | -0.121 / 13.1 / 13.5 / 13.4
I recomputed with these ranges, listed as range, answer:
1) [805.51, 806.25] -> 13.6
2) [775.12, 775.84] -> 14.1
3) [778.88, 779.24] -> 14.2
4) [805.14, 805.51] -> 13.6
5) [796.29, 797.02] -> 14.3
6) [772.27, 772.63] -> 12.1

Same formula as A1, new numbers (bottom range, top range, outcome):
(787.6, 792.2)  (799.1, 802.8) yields 1.03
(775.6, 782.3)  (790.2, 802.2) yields 1.03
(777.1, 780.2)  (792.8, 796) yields 1.02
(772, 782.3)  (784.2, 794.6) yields 1.04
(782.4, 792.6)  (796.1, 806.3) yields 1.02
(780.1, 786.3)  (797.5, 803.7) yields 1.04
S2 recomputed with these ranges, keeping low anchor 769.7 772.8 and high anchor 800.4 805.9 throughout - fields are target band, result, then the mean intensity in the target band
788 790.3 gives -0.12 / 13.8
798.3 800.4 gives -0.02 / 13.6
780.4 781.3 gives -0.03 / 13.3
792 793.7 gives -0.04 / 13.6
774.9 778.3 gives -0.39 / 14.2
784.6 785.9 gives -0.09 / 13.9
